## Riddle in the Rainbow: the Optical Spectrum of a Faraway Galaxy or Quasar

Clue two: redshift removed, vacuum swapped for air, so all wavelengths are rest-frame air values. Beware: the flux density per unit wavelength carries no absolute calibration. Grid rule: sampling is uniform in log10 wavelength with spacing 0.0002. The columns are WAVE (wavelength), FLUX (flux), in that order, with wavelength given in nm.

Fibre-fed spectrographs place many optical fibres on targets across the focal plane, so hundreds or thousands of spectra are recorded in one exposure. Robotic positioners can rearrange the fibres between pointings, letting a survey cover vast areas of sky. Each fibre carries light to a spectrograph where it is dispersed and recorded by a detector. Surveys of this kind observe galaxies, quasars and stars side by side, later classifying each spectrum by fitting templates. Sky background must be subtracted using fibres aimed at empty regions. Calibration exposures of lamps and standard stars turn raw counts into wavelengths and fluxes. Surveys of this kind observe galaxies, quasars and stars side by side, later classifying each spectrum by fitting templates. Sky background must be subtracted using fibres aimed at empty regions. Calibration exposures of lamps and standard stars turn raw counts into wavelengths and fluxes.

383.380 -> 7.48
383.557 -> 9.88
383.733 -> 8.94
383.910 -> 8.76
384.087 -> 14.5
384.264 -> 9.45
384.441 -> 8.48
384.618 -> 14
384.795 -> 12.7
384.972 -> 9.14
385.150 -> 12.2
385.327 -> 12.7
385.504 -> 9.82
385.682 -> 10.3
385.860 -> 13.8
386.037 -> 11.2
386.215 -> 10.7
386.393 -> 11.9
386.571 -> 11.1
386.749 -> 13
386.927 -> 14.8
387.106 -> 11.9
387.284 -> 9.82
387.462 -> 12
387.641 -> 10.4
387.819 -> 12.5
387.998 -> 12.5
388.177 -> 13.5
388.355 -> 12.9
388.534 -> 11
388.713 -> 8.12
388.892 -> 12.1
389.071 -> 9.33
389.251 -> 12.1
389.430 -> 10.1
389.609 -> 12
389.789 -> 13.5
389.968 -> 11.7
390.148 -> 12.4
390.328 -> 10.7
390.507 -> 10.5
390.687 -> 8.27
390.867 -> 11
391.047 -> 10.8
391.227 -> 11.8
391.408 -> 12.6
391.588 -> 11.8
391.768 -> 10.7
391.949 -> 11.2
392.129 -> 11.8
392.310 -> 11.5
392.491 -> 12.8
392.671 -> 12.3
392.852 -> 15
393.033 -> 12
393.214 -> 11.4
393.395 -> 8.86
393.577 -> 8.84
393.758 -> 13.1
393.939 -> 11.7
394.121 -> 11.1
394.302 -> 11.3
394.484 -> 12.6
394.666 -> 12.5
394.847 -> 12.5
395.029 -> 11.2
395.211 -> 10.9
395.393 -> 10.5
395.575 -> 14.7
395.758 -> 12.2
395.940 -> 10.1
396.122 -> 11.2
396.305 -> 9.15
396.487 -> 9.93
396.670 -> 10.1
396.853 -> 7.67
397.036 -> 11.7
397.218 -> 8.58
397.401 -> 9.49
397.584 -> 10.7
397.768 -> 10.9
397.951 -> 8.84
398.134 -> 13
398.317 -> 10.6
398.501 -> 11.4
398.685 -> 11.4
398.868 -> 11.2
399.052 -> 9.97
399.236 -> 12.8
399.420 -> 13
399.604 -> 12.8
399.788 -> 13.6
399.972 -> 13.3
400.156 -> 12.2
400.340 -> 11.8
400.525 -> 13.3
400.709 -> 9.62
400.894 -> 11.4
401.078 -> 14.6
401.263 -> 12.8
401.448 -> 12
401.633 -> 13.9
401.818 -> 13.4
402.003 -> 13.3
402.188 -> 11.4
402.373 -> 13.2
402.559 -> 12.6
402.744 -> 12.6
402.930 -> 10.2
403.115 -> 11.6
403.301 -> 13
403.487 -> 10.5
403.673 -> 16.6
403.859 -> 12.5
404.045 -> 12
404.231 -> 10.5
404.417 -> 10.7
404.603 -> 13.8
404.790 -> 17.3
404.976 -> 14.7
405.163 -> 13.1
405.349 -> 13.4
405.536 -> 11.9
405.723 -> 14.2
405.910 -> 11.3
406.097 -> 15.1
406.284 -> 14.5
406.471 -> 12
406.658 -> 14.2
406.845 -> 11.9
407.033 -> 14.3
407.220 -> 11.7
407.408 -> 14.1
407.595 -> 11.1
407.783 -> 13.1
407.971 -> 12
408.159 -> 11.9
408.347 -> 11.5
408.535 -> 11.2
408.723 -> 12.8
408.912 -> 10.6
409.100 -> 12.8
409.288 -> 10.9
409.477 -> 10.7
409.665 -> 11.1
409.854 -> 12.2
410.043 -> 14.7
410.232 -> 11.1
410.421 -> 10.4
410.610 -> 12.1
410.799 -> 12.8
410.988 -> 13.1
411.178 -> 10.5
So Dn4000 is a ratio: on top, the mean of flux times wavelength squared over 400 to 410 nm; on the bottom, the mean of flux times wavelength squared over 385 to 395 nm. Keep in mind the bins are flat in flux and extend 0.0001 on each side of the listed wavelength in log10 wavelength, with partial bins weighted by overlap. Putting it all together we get 1.2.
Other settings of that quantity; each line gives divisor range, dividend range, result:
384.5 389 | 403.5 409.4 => 1.20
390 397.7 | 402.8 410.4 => 1.20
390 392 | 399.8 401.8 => 1.19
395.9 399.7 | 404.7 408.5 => 1.28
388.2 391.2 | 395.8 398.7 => 0.96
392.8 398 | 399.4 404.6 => 1.17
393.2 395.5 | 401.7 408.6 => 1.19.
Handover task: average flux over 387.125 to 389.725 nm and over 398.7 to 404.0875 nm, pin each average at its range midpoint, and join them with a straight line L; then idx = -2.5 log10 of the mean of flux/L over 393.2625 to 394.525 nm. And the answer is 0.08 mag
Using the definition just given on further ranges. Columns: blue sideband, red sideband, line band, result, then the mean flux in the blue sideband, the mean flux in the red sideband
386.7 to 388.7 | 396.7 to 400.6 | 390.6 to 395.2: 0.01 mag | 12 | 11.3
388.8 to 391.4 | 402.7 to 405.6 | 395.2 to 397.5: 0.14 mag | 11.2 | 12.8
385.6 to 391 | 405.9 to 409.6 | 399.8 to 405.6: -0.05 mag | 11.5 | 12.4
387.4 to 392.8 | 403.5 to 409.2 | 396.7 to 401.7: 0.07 mag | 11.5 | 12.9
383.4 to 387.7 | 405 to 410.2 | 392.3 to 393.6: 0.00 mag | 11.3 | 12.5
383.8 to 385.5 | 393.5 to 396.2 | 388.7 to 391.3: 0.04 mag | 11.2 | 11.6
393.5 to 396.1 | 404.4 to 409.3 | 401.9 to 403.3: 0.02 mag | 11.7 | 12.9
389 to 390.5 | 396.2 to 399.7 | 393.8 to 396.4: -0.06 mag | 11.5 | 10.7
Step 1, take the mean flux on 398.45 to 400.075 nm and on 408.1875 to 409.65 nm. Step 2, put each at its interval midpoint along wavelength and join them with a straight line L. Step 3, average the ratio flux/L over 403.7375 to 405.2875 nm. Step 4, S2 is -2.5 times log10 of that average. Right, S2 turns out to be -0.12 mag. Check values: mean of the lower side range 12.2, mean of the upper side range 11.5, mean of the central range 13.2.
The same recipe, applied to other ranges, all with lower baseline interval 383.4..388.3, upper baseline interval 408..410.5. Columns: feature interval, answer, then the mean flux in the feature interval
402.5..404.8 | -0.07 mag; 12.4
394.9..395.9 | -0.03 mag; 11.8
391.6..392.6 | -0.01 mag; 11.6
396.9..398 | 0.16 mag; 9.99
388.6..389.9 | 0.04 mag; 11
